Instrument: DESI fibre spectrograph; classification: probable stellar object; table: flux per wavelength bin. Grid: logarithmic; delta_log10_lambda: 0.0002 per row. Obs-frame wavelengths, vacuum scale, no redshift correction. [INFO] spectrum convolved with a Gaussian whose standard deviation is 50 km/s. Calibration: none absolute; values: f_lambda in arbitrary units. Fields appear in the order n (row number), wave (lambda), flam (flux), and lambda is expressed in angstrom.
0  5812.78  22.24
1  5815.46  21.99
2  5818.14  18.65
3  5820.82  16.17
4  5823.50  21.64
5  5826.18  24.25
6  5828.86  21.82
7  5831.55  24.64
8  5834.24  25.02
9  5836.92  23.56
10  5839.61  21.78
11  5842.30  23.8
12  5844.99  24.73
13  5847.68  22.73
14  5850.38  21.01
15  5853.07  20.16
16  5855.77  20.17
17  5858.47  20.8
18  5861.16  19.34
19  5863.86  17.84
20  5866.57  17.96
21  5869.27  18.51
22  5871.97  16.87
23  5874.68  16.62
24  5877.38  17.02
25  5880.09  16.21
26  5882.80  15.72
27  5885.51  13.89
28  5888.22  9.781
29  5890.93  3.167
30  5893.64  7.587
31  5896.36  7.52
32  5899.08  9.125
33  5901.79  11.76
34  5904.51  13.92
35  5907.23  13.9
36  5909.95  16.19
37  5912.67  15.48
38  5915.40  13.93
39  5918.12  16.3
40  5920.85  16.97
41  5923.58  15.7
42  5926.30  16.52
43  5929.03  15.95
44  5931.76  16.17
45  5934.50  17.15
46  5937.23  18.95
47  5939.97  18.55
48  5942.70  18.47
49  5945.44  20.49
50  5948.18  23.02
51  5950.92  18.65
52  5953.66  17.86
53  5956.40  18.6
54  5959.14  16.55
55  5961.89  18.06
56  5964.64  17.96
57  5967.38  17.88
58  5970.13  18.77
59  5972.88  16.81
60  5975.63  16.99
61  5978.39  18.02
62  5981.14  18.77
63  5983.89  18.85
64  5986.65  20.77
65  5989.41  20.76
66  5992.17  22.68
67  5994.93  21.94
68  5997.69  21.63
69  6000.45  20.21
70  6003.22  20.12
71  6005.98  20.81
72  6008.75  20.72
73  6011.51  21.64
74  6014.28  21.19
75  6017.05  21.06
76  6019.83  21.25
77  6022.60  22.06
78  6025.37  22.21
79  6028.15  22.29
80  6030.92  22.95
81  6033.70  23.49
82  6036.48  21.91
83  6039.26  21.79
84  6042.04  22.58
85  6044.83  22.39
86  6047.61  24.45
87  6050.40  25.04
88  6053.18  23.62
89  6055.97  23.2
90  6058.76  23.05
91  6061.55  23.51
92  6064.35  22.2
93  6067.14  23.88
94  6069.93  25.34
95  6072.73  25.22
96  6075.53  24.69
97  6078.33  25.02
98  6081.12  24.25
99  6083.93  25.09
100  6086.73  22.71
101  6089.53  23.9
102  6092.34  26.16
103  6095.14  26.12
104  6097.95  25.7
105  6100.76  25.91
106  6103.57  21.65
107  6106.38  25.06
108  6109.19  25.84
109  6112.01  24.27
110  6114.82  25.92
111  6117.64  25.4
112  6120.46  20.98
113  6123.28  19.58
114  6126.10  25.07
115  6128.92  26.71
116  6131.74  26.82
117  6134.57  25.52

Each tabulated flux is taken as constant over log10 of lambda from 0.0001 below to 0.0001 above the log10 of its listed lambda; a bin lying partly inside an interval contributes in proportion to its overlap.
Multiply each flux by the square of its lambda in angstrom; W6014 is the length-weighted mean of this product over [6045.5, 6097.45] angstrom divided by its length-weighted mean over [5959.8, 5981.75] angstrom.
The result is 1.41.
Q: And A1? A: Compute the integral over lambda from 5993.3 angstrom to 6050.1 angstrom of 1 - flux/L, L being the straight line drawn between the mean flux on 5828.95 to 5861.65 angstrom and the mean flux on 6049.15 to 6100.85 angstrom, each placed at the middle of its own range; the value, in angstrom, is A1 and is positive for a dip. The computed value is 4.8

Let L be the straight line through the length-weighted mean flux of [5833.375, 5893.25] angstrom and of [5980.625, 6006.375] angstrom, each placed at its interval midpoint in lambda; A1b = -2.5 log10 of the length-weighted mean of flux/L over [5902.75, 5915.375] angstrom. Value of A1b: 0.29 mag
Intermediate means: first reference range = 18.2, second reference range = 20.7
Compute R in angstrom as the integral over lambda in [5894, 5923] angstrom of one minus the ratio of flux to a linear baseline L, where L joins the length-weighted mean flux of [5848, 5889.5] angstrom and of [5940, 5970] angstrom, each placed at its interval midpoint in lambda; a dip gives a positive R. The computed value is 7.6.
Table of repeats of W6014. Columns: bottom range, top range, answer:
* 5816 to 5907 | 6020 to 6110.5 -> 1.45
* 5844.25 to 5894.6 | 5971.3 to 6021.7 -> 1.26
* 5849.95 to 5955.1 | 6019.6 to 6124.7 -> 1.57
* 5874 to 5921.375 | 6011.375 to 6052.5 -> 1.82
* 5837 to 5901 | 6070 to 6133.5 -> 1.60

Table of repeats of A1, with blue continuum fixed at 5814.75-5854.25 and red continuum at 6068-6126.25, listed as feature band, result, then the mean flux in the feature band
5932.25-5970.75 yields 7.6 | 18.6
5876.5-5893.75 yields 8.0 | 12.1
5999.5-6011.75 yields 1.6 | 20.6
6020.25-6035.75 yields 0.9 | 22.5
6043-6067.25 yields 0.6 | 23.4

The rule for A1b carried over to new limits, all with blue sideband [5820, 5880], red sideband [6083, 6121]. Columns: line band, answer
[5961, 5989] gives 0.228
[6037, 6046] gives 0.072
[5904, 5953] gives 0.272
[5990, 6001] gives 0.065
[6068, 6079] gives -0.033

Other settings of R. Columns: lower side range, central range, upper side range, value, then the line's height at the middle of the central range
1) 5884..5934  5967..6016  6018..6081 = -2.3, 19.1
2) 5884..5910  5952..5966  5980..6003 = -0.6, 17.2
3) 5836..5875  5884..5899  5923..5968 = 8.4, 19.5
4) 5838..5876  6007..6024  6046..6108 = 1.4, 23.2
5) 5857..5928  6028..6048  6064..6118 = -0.6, 22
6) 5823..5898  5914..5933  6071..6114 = 3.9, 20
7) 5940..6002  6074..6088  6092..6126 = -0.6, 23.3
